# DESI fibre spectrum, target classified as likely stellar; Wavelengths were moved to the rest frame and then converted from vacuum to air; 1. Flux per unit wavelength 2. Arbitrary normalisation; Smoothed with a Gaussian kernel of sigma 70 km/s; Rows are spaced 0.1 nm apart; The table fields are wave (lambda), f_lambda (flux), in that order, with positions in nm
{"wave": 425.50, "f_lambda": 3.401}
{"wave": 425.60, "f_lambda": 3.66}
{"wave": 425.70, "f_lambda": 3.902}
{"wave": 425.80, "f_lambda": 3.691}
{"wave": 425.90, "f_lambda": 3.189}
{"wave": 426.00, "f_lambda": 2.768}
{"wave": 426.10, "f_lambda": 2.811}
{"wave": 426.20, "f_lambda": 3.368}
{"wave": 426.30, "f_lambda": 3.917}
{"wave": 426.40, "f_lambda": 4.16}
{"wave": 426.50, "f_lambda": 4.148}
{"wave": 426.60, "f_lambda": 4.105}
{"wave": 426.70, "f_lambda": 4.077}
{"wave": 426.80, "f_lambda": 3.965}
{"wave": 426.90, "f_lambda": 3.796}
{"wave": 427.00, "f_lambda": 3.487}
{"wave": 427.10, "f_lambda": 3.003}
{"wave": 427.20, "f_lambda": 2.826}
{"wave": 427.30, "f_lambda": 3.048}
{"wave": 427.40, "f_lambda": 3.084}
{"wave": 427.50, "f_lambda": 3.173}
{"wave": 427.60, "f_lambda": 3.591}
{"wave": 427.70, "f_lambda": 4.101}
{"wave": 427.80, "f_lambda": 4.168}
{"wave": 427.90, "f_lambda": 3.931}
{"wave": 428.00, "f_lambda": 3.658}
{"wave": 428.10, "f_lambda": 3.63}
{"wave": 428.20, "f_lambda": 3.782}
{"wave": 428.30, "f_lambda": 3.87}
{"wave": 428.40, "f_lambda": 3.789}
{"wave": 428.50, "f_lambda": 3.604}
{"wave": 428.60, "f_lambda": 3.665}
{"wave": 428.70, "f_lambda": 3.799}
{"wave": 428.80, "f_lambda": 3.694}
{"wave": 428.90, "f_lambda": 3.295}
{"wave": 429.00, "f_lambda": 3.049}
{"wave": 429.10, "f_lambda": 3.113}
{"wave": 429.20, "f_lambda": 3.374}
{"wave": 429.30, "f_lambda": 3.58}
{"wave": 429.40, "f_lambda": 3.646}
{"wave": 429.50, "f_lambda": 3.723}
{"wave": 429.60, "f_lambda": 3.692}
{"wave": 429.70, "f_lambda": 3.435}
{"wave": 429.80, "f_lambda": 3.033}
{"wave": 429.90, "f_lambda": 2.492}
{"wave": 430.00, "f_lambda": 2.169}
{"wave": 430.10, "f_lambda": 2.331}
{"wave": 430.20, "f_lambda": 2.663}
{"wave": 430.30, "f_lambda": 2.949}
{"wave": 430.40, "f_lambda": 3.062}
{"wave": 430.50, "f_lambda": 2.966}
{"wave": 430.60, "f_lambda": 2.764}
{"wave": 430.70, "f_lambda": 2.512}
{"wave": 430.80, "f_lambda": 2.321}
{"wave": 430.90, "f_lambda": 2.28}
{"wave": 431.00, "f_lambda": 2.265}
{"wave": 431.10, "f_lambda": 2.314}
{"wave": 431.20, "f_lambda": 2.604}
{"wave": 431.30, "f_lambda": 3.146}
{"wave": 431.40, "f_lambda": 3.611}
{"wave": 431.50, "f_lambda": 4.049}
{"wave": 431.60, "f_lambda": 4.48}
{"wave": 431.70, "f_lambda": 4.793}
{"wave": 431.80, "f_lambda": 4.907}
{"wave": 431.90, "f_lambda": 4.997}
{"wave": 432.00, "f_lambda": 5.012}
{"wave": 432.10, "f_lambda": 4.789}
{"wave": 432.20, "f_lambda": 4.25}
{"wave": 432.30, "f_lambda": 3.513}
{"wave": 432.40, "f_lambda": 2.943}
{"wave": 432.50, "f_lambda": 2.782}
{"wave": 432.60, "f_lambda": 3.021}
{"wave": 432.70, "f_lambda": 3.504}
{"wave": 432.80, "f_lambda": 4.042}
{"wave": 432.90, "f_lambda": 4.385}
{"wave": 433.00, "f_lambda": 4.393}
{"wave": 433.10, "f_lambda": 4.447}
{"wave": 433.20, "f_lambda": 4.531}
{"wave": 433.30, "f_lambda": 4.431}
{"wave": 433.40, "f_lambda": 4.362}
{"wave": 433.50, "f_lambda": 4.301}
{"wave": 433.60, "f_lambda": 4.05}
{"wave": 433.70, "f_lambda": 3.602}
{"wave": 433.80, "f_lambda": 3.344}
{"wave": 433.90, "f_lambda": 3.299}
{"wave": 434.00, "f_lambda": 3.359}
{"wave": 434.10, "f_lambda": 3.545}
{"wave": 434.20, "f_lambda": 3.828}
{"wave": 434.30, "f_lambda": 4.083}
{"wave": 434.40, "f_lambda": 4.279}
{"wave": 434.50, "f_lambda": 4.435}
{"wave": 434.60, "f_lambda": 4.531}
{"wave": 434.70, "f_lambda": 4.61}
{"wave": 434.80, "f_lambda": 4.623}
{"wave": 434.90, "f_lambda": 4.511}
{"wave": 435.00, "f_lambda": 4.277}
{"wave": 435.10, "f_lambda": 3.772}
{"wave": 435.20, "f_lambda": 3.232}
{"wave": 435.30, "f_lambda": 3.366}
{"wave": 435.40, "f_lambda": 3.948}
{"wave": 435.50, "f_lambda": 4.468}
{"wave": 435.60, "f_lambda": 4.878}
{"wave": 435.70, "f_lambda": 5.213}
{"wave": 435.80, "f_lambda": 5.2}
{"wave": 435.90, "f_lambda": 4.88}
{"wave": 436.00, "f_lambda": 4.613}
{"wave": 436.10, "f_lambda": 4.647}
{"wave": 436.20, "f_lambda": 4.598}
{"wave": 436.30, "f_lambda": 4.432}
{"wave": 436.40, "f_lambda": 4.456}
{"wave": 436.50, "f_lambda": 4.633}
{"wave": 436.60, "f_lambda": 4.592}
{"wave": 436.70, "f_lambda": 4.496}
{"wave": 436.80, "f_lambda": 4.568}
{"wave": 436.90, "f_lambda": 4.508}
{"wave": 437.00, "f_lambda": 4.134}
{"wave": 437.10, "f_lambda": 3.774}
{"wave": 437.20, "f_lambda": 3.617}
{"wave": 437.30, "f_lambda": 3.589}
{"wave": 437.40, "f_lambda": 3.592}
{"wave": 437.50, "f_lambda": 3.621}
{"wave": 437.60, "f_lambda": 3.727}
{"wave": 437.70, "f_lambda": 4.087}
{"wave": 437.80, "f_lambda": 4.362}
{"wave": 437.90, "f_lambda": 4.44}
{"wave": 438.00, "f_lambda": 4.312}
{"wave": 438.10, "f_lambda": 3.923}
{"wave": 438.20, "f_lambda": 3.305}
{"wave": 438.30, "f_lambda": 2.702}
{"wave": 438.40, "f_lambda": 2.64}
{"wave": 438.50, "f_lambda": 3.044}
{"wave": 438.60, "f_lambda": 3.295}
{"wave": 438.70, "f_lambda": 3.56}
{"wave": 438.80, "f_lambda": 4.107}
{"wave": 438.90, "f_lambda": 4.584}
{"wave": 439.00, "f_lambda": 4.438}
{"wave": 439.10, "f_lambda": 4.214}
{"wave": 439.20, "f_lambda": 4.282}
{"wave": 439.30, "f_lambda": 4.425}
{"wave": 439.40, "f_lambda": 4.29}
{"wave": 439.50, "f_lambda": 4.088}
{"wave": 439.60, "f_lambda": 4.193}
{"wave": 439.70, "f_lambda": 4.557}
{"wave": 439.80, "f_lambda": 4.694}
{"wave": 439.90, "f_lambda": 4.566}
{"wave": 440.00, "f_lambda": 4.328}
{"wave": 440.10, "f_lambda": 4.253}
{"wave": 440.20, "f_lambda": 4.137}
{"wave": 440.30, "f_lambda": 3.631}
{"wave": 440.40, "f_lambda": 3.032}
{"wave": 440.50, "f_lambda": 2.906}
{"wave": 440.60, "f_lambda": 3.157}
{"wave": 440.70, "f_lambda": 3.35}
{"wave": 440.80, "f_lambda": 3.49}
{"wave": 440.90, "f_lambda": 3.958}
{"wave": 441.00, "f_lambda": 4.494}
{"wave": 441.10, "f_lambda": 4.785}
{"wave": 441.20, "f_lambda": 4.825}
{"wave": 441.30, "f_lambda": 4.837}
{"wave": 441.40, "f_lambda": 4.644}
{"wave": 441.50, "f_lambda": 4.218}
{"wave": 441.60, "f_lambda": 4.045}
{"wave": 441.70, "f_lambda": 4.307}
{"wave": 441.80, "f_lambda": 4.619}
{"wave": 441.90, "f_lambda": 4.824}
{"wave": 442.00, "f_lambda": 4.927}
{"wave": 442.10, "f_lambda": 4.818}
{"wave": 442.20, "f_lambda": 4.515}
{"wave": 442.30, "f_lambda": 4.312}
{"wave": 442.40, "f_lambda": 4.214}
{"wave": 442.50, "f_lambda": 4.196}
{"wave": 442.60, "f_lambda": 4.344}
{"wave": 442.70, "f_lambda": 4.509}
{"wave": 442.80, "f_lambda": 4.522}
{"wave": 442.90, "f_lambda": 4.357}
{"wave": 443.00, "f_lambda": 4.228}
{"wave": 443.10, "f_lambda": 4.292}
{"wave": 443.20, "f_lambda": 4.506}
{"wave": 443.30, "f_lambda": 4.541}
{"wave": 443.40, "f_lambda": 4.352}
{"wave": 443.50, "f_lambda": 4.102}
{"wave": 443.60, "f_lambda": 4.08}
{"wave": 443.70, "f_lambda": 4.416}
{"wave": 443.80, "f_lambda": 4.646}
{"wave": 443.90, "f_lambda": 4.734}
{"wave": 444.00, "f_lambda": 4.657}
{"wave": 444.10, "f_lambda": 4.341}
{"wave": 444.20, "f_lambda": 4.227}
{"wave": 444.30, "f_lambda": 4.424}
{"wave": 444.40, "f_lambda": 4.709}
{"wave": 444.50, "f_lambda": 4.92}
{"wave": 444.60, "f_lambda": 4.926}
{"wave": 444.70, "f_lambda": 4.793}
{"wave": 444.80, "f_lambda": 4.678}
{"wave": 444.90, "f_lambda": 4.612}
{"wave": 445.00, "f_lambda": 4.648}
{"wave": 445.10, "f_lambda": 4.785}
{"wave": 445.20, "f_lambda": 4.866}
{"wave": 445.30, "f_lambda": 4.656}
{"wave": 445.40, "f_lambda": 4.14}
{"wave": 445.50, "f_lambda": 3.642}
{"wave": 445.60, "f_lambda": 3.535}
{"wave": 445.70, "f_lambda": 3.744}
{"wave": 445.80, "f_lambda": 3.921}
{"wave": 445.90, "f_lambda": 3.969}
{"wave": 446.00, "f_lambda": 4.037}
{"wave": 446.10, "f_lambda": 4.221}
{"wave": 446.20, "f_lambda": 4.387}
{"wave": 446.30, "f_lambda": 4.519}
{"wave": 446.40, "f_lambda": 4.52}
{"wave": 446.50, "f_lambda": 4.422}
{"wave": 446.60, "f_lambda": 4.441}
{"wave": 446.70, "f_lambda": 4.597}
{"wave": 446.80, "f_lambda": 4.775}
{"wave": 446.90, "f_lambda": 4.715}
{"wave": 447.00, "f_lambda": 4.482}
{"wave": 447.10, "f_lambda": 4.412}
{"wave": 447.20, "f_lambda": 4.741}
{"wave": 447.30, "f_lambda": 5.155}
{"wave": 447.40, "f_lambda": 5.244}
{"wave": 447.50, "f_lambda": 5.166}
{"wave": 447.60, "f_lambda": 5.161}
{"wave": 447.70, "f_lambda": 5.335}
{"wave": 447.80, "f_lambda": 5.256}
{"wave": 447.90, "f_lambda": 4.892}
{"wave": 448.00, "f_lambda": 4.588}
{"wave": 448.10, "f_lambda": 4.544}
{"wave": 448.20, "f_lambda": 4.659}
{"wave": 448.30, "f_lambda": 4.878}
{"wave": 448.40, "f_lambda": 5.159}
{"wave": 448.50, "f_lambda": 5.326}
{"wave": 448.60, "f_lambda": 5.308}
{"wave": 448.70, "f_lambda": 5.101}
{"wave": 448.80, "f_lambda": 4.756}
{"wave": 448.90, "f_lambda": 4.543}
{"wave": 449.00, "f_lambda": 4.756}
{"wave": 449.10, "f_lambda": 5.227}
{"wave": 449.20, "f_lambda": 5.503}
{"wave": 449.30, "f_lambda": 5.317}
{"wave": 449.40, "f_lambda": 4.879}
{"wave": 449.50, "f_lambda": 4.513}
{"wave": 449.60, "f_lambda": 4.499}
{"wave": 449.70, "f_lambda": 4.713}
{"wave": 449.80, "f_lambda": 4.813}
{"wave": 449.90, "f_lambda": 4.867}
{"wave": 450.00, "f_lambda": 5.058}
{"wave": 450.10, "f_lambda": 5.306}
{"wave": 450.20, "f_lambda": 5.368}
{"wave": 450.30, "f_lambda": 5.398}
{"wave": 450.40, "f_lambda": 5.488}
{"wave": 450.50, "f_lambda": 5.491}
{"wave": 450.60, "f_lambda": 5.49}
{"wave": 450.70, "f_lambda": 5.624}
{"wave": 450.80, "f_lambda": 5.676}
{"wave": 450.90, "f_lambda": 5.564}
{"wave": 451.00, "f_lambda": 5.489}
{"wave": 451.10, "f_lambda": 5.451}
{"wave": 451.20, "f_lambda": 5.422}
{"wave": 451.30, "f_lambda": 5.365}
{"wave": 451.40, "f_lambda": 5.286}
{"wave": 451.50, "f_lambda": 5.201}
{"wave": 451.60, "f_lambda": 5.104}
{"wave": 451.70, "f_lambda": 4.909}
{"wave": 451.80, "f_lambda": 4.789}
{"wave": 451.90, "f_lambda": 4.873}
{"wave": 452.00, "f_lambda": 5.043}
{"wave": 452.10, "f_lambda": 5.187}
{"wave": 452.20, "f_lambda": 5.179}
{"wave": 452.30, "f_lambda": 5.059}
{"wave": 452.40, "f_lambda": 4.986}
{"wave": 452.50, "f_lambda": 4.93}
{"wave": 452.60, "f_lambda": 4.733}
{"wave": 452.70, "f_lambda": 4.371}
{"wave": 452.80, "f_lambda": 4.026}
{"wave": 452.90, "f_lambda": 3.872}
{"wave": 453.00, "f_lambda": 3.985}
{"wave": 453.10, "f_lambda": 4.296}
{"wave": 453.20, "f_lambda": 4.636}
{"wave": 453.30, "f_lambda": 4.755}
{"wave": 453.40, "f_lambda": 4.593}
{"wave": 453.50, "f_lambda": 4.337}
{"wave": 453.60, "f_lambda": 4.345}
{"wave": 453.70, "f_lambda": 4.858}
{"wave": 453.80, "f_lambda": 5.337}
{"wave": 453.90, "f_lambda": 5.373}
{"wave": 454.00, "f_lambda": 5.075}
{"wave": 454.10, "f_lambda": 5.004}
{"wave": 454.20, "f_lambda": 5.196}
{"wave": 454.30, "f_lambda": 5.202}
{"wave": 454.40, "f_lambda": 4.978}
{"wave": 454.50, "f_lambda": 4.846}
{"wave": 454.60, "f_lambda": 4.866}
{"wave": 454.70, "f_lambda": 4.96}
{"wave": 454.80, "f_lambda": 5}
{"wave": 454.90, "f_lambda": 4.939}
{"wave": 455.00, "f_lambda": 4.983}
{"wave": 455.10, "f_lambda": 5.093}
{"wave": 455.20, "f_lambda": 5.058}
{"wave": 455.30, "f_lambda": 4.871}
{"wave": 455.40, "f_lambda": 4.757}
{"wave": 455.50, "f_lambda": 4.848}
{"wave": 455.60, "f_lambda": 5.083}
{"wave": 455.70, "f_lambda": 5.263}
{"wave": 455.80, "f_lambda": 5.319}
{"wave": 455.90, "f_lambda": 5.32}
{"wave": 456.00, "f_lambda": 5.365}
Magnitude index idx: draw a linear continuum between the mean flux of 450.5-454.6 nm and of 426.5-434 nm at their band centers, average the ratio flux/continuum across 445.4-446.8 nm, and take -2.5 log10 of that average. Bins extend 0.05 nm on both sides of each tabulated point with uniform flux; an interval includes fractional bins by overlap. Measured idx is 0.10 mag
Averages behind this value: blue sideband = 3.55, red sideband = 4.97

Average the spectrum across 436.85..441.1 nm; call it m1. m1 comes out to 3.9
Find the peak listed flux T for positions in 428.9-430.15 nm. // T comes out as 3.723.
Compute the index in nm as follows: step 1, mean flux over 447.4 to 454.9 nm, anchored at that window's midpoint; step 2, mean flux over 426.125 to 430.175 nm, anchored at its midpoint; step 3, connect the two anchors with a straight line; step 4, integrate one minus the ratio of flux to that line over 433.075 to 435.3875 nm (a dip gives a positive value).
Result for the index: -0.082 nm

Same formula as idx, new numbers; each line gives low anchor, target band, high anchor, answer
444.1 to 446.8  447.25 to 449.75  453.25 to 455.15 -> -0.09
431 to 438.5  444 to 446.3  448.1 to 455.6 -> 0.06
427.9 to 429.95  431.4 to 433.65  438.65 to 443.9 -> -0.12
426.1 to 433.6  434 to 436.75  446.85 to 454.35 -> -0.11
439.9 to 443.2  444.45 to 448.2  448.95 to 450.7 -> 0.04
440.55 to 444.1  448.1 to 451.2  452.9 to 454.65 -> -0.11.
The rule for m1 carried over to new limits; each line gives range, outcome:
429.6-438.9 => 3.82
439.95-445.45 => 4.36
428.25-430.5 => 3.27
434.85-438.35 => 4.18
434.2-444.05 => 4.21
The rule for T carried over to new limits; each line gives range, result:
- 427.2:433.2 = 5.012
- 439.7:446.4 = 4.927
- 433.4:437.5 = 5.213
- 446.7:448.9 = 5.335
